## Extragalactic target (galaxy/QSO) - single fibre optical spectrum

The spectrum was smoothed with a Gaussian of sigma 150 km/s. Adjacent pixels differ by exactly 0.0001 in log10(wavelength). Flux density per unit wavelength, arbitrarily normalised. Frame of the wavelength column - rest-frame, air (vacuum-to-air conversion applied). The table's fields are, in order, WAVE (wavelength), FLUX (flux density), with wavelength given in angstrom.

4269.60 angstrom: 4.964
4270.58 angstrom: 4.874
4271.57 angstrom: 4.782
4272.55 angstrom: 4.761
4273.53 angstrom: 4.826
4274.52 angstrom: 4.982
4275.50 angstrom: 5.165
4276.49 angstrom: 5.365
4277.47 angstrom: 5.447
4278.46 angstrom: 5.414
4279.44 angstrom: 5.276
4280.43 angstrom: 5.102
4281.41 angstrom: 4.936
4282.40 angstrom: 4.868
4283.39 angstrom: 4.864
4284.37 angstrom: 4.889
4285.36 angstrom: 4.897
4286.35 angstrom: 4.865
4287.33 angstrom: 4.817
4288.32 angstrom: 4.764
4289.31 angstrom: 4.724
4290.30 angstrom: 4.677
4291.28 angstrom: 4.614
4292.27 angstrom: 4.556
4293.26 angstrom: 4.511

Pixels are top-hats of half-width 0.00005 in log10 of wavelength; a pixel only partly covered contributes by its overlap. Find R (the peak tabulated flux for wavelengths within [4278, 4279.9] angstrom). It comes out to 5.414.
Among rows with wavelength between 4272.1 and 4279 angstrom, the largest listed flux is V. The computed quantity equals 5.447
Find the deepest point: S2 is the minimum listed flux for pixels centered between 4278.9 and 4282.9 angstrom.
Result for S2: 4.868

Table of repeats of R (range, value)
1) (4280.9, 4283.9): 4.936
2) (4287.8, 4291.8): 4.764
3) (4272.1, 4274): 4.826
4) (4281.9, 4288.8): 4.897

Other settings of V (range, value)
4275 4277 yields 5.365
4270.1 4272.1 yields 4.874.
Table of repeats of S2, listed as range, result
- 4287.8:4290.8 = 4.677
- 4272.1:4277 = 4.761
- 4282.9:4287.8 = 4.817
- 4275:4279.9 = 5.165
